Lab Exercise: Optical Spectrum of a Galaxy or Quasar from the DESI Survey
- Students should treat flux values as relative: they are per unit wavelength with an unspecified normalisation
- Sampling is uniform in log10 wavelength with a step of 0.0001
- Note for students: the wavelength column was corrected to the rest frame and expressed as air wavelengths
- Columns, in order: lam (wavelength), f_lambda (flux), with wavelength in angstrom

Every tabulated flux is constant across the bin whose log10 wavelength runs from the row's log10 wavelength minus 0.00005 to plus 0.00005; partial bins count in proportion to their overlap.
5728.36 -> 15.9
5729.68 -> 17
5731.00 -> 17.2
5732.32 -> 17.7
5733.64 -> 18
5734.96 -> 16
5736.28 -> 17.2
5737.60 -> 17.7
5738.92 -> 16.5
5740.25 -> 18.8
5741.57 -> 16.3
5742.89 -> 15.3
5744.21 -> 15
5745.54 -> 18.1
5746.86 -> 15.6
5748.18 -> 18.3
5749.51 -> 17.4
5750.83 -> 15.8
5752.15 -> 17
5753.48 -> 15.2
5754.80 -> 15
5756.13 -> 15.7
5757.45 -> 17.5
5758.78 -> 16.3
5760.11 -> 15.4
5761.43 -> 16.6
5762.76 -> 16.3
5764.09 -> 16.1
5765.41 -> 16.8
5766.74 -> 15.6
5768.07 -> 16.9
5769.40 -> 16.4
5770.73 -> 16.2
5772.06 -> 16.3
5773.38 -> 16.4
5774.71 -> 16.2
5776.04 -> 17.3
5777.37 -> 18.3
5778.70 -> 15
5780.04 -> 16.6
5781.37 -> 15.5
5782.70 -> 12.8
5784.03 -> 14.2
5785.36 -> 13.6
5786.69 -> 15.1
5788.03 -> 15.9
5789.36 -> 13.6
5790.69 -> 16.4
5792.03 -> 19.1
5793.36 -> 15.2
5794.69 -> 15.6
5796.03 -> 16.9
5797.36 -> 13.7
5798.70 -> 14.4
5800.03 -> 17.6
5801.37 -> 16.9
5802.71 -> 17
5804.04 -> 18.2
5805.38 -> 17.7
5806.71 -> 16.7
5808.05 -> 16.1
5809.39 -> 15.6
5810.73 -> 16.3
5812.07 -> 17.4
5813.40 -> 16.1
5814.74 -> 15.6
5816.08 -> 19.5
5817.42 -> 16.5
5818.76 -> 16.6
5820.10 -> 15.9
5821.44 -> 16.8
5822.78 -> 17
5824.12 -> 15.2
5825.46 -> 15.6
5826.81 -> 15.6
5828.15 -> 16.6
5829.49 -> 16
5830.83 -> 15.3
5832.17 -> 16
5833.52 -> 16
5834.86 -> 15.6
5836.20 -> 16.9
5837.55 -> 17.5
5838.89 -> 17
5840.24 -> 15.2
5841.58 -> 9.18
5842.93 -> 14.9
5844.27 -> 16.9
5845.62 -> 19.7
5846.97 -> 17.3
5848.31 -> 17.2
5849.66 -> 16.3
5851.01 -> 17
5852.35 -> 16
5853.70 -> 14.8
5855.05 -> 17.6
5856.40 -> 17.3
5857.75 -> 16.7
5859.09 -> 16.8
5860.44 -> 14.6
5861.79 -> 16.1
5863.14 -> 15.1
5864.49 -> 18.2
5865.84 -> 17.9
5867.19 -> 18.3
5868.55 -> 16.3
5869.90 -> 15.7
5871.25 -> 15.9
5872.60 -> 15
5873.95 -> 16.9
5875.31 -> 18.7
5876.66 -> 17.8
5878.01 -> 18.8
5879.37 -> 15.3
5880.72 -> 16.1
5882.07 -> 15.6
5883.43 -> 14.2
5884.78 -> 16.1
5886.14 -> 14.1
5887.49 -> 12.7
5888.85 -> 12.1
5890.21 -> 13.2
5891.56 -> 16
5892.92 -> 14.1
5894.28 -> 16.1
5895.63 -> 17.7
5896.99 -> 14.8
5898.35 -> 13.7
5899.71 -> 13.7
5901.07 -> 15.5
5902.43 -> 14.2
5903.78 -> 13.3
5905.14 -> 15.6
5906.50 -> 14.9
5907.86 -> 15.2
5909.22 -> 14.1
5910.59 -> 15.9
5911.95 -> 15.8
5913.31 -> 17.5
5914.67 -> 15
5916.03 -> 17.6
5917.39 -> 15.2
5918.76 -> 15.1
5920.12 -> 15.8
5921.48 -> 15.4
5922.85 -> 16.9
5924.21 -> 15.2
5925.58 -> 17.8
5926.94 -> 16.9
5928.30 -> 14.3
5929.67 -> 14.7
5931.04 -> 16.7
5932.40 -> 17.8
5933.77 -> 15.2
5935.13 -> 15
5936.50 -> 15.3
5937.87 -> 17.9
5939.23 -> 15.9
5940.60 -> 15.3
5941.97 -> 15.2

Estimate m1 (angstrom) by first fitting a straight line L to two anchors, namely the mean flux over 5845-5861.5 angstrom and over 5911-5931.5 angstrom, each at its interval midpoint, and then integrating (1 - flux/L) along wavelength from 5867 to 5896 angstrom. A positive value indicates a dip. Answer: 1.3 angstrom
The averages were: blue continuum 16.8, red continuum 16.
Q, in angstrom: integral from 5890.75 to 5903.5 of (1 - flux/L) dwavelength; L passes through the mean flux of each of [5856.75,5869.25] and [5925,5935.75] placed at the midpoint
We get 1.1 angstrom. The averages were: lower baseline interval 16.7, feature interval 15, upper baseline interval 16.1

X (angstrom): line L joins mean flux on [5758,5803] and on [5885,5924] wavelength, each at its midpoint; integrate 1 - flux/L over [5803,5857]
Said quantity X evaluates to -2.7 angstrom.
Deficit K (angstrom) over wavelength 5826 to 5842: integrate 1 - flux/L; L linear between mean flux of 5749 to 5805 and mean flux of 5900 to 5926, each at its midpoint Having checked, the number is 0.16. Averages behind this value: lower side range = 16.1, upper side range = 15.5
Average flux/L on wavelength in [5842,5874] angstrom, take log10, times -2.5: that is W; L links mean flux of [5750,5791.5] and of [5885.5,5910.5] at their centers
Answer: -0.109 mag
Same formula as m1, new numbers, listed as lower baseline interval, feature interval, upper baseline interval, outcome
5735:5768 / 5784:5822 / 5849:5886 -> 0.5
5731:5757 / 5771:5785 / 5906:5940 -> 0.6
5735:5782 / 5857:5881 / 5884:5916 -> -2.3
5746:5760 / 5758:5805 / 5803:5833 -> 1.1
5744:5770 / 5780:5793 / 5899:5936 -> 0.8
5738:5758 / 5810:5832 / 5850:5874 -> 0.1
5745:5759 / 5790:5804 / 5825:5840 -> 0.0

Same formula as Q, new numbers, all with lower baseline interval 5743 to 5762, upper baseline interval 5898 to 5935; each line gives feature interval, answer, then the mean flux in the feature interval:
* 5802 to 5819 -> -0.89 angstrom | 16.9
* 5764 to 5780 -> -0.25 angstrom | 16.5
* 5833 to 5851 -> -0.31 angstrom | 16.2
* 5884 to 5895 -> 0.95 angstrom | 14.3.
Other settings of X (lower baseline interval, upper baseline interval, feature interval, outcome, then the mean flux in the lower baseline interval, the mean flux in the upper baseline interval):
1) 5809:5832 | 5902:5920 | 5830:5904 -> 0.0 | 16.3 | 15.4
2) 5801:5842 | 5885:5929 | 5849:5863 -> -0.4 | 16.3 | 15.2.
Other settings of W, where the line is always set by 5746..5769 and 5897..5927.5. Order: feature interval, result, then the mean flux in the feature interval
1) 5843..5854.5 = -0.07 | 16.8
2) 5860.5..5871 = -0.06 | 16.6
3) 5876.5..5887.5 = -0.01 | 15.7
